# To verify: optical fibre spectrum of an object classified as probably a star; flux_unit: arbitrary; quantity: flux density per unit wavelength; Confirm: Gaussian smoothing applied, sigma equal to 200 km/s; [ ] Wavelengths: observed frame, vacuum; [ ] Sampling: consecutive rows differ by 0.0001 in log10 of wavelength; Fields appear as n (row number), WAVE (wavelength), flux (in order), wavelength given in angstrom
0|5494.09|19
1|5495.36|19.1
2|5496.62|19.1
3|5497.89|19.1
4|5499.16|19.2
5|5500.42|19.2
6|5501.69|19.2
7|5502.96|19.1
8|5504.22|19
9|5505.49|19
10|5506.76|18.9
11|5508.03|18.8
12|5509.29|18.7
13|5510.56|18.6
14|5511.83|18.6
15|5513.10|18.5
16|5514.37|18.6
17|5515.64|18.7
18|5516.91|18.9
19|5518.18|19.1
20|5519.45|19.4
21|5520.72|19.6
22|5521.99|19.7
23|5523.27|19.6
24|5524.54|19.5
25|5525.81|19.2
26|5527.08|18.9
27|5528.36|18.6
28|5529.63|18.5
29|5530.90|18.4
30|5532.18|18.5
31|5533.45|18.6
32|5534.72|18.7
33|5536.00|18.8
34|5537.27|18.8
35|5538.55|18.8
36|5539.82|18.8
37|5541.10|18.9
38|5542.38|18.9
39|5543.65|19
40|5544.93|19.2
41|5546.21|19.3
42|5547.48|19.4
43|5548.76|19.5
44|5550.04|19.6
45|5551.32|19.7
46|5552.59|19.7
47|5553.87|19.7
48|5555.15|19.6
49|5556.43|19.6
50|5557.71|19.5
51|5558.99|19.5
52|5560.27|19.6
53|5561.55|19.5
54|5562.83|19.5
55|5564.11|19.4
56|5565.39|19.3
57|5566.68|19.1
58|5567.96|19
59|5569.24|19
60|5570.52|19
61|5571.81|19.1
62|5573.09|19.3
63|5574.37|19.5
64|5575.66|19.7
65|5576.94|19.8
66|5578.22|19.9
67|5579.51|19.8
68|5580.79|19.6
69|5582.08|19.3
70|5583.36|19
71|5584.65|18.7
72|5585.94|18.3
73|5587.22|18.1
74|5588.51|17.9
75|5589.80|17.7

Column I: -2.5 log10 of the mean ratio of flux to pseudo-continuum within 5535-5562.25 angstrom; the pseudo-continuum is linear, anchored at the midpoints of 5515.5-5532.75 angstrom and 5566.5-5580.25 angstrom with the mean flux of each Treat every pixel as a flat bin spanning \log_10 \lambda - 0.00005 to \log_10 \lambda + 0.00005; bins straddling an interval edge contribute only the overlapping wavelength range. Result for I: 0.00 mag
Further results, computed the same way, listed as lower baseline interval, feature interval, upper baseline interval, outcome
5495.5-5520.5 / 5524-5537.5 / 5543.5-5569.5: 0.023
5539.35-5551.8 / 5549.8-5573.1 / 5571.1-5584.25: -0.003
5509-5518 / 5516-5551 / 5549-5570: -0.002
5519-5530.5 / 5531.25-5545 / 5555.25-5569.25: 0.027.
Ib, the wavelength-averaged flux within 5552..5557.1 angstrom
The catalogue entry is 19.6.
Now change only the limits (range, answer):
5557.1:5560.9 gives 19.5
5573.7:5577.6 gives 19.7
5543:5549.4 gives 19.3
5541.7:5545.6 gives 19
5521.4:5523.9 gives 19.6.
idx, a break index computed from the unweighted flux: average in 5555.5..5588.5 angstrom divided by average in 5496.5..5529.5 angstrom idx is 1.0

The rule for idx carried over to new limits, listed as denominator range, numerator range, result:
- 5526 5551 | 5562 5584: 1.02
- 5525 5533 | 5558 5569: 1.03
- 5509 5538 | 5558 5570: 1.02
